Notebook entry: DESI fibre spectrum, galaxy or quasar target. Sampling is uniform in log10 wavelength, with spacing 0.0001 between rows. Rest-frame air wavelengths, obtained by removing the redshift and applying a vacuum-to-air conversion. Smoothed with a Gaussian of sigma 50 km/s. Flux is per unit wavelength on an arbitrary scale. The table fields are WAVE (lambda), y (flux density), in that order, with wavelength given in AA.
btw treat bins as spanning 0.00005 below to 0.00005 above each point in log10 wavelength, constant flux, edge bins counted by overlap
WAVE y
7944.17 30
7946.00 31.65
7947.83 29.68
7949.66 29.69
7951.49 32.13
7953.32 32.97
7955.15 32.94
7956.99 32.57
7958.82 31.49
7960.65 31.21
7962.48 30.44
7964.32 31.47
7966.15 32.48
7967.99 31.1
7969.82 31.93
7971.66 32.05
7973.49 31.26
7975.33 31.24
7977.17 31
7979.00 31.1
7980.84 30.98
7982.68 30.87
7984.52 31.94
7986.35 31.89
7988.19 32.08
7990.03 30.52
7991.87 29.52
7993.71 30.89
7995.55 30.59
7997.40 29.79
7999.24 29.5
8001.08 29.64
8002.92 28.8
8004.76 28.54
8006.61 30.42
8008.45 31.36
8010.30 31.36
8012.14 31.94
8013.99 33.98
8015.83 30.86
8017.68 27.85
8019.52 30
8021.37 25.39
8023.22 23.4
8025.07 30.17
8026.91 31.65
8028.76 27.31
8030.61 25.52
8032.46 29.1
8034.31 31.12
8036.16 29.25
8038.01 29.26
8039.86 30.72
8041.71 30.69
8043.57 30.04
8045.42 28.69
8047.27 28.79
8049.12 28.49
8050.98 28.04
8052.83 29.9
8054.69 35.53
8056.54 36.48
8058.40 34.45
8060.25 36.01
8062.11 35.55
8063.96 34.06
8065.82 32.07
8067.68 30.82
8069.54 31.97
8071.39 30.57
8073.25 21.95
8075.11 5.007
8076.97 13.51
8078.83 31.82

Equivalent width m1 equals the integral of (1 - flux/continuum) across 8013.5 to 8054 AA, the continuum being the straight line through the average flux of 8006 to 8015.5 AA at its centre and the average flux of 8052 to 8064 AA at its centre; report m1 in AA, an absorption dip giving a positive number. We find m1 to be 5.0 AA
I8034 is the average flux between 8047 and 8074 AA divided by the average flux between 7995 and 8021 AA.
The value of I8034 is 1.05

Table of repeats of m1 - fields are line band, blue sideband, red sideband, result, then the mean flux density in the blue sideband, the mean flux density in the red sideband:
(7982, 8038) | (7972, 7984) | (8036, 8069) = 2.7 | 31.1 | 31.7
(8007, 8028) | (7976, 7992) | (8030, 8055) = 0.3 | 31.2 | 29.6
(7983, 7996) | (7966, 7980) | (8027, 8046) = -0.1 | 31.5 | 29.3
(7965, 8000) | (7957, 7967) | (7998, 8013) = -0.2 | 31.5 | 30.2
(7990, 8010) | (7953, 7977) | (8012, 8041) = 0.2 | 31.7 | 29.2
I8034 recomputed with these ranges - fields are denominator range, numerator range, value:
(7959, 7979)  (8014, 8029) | 0.91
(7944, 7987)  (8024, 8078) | 0.93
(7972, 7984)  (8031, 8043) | 0.96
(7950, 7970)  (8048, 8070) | 1.03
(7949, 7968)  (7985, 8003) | 0.96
